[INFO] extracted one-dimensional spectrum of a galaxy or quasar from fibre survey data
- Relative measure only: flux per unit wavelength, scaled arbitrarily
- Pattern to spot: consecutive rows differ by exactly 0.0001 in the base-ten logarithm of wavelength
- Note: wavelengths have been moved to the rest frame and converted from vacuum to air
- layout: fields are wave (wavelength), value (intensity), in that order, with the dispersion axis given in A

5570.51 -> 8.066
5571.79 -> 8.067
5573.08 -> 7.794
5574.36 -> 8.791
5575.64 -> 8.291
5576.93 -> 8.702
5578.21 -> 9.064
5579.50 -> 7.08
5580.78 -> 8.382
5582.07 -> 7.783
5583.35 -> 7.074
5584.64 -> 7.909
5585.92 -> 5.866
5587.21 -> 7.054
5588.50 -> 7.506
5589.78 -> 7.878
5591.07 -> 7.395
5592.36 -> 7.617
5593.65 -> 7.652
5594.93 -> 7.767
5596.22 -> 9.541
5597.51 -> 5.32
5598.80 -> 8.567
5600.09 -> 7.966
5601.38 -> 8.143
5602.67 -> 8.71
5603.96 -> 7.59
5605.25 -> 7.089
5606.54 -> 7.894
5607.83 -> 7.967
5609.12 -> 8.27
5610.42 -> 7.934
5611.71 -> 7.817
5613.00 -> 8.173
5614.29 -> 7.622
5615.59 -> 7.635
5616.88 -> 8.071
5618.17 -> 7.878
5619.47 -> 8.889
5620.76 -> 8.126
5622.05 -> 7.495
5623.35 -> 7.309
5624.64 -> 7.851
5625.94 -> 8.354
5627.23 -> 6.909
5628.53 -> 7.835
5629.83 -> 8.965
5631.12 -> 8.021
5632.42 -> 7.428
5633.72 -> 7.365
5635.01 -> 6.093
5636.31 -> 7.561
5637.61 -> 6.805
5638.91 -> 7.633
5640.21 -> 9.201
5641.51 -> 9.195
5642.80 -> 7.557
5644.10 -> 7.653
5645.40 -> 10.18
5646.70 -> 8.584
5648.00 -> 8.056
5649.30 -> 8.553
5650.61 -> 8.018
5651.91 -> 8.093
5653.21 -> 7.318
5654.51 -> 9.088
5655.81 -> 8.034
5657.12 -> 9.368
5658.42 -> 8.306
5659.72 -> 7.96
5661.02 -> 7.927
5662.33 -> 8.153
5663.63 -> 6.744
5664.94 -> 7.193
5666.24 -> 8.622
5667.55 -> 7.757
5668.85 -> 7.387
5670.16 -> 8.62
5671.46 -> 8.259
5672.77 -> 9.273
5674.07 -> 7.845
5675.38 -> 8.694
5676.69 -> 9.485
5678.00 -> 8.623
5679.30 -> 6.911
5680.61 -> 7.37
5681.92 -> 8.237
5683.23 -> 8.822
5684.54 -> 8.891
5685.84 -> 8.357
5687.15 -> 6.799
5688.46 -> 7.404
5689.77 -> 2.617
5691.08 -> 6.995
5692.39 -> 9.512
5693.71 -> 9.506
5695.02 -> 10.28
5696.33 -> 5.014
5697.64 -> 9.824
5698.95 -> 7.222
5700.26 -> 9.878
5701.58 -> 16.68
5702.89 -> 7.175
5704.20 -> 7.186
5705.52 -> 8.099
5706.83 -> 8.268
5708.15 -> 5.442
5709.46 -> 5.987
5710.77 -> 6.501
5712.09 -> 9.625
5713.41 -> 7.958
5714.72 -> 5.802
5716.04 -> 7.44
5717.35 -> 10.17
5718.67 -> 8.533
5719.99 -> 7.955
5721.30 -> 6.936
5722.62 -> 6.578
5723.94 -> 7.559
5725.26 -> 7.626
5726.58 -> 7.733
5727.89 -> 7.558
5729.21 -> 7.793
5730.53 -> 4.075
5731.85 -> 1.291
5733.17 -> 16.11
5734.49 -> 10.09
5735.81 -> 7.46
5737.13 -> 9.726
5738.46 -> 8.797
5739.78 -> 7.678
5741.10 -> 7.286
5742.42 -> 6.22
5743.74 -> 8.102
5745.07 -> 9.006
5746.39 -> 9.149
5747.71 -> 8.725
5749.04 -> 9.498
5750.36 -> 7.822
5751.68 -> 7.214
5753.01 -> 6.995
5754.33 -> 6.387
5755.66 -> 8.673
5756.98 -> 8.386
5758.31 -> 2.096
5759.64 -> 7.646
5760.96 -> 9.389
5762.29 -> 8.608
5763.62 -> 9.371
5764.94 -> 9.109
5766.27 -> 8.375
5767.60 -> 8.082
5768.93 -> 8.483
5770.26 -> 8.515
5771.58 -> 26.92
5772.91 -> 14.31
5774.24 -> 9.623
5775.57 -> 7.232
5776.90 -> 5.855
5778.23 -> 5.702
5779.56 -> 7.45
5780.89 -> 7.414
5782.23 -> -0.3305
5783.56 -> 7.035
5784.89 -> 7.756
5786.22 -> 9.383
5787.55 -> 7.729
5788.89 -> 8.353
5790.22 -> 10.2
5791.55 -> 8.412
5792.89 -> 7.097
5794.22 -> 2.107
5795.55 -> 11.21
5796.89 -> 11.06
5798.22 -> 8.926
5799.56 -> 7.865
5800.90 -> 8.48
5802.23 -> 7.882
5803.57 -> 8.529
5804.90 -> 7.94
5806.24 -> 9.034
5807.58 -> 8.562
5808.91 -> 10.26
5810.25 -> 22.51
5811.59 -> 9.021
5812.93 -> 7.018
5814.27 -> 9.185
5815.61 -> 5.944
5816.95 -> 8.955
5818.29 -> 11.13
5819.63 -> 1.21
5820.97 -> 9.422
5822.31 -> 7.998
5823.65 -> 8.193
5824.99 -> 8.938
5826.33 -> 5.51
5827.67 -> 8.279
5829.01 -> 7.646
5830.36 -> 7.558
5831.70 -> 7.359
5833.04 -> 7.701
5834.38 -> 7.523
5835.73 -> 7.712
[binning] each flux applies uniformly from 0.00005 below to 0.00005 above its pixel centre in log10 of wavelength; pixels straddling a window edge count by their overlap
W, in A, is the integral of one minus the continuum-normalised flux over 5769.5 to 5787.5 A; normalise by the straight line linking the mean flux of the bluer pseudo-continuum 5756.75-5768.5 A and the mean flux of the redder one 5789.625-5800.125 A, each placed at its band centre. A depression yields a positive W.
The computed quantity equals -1.9 A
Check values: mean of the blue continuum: 7.89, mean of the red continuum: 8.35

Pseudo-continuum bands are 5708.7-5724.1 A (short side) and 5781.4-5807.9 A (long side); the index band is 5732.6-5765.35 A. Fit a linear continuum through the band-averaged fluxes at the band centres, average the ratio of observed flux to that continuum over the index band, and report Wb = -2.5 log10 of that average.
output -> -0.09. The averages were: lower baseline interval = 7.58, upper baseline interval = 7.85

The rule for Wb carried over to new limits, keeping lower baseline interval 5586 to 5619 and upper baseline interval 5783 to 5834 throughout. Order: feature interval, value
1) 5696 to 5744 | 0.029 mag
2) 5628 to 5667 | -0.017 mag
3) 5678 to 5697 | 0.054 mag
